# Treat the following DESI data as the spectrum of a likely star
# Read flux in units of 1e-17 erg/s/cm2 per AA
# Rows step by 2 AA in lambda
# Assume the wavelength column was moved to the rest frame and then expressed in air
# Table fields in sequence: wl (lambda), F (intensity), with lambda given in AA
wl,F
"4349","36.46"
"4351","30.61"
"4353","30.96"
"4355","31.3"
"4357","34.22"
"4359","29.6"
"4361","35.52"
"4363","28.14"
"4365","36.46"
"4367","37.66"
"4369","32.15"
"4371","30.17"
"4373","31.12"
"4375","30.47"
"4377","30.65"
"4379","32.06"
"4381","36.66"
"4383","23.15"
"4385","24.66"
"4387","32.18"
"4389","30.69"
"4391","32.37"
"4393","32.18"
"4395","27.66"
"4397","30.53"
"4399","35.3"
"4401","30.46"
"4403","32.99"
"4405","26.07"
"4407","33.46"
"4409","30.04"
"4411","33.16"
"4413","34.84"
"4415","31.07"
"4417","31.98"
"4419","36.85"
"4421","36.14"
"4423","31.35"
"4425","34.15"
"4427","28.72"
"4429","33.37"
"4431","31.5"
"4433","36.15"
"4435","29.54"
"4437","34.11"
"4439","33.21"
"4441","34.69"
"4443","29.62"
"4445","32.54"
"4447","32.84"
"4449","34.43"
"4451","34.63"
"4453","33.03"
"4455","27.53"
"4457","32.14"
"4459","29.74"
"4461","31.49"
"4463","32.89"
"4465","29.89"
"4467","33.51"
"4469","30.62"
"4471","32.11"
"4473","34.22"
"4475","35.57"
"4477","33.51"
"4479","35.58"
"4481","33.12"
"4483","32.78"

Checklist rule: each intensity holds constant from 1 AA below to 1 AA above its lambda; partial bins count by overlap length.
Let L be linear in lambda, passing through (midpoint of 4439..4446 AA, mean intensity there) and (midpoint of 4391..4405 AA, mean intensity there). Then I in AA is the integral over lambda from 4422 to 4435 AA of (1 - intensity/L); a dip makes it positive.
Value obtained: -0.1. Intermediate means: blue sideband 31.2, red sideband 32.4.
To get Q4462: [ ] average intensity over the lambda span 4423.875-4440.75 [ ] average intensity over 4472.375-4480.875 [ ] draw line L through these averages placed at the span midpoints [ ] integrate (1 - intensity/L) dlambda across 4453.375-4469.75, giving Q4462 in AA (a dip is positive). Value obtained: 1.4 AA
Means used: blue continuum 32.7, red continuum 34.6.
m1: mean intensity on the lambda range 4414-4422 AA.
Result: 34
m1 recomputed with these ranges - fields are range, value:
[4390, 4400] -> 31.6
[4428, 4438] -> 32.9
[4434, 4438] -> 31.8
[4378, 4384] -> 30.6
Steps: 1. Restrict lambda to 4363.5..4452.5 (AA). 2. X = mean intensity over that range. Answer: 32.1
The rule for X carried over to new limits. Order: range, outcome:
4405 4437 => 32.7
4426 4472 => 32.1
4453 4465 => 30.9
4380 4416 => 31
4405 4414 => 32.1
